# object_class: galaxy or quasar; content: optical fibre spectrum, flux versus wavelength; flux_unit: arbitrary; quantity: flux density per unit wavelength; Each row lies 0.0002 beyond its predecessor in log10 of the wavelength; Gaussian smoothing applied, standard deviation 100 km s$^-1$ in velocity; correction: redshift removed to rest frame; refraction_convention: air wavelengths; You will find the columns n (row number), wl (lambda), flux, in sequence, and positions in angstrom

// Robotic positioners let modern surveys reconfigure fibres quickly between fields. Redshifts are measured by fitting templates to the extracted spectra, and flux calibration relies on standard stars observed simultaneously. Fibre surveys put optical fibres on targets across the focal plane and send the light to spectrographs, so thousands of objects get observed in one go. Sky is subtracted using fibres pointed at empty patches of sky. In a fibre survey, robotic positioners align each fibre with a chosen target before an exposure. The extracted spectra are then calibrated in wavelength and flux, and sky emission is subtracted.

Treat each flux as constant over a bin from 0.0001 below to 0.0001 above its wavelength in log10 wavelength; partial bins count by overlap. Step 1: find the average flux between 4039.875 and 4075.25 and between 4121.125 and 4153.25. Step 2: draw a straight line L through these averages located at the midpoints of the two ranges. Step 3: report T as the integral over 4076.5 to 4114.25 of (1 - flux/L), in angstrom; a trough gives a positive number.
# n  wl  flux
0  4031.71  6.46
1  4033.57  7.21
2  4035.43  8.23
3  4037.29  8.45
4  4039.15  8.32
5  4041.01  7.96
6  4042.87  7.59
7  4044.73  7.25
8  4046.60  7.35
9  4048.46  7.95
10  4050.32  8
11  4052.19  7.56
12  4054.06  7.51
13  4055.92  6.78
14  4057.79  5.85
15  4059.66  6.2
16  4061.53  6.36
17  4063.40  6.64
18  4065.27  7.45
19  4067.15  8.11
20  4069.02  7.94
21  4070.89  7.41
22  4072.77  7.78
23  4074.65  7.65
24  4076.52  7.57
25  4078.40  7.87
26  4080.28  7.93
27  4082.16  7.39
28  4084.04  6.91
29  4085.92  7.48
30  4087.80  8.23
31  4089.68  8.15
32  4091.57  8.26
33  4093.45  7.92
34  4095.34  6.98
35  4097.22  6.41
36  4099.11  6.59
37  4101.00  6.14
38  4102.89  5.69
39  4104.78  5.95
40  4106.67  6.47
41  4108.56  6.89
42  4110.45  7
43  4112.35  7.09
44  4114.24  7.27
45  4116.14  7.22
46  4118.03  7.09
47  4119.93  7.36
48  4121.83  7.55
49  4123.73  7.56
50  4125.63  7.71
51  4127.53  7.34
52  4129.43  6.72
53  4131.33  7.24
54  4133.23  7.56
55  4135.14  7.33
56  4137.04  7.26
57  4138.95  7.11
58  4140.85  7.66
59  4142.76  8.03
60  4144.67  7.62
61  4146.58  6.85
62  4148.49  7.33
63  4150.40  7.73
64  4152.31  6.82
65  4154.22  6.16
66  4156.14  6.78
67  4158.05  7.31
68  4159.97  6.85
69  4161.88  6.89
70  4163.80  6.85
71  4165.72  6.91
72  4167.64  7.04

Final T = 1.1 angstrom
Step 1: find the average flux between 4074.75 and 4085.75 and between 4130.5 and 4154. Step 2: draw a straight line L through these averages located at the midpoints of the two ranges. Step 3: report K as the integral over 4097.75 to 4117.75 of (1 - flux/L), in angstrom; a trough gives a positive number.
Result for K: 2.2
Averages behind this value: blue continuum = 7.54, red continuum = 7.34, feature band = 6.64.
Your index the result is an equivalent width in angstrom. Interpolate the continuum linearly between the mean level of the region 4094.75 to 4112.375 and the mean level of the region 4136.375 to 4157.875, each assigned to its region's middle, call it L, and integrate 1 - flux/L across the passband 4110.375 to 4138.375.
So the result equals -1.9 angstrom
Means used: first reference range 6.48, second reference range 7.22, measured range 7.29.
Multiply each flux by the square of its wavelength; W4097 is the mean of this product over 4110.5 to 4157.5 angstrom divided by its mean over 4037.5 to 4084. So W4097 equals 1.0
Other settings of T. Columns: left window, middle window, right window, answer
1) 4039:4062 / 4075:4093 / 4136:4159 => -1.25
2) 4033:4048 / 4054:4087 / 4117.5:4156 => 1.64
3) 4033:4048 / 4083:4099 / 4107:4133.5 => -0.10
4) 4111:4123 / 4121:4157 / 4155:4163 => -0.98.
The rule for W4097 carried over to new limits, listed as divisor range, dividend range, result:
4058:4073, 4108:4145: 1.06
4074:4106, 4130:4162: 1.02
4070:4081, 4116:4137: 0.98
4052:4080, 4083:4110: 0.98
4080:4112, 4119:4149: 1.07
